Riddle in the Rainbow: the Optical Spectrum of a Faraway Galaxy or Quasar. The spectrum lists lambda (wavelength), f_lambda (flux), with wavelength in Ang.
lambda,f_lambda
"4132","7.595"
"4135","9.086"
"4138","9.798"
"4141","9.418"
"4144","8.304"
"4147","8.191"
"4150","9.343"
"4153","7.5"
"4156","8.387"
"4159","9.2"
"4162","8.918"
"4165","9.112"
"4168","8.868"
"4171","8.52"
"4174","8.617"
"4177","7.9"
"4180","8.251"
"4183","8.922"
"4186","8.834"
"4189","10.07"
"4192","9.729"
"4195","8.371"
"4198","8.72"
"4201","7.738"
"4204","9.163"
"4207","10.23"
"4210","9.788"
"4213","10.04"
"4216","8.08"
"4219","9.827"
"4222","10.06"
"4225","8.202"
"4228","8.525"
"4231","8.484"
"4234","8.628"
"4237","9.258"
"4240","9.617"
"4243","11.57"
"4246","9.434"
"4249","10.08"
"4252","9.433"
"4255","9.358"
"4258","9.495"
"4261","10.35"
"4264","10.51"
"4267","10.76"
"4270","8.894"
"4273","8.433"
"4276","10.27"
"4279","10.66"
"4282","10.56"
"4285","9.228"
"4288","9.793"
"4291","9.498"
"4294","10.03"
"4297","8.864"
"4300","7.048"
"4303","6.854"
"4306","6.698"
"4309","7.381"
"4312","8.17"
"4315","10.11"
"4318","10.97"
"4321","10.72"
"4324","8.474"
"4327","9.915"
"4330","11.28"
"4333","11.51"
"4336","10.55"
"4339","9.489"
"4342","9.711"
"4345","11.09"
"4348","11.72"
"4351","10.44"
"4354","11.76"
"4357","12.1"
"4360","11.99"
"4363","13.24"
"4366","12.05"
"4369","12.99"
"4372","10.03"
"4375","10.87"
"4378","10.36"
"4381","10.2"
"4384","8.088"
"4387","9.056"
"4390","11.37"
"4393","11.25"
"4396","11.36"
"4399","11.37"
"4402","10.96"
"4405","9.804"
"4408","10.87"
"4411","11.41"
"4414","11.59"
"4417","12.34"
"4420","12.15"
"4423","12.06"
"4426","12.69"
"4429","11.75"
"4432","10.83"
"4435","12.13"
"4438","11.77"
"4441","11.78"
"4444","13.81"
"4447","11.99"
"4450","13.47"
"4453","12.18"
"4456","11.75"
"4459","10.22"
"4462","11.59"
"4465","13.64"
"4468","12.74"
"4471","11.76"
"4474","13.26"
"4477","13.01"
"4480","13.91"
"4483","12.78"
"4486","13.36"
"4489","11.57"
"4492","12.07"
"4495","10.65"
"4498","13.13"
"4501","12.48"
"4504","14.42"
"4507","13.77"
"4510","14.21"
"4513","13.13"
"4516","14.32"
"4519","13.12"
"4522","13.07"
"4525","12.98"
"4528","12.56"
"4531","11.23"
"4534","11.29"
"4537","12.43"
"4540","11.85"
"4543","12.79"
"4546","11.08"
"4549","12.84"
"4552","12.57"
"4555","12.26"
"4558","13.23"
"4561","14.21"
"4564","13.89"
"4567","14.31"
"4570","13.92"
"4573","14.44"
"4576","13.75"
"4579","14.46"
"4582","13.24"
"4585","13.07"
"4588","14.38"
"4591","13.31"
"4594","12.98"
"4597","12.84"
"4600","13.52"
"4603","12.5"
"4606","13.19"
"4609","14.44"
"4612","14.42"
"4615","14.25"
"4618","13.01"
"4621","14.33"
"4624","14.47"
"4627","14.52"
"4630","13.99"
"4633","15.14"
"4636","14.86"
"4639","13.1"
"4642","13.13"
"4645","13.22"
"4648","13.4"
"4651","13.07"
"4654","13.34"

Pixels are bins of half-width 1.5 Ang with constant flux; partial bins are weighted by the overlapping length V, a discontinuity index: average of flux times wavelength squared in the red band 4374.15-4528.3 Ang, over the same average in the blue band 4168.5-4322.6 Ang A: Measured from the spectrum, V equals 1.44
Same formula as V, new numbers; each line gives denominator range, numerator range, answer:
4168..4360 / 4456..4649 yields 1.58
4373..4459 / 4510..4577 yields 1.21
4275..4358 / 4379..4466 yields 1.23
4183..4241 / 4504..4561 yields 1.62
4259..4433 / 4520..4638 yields 1.42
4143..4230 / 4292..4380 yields 1.24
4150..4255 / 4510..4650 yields 1.75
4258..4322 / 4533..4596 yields 1.60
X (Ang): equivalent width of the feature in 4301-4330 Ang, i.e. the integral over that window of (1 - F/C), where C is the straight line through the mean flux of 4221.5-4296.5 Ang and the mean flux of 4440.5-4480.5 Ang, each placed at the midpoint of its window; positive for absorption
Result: 4.3 Ang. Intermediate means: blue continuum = 9.63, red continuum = 12.5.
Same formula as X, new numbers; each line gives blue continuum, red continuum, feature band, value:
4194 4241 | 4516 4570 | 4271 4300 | 0.8 Ang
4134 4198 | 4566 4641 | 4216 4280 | 1.3 Ang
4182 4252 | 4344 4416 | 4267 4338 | 5.7 Ang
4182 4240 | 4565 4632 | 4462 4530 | -2.2 Ang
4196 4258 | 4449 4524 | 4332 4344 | 0.5 Ang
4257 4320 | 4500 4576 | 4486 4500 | 0.4 Ang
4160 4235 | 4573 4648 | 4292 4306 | 2.8 Ang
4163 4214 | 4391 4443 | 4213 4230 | 0.6 Ang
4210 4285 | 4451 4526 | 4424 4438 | 0.2 Ang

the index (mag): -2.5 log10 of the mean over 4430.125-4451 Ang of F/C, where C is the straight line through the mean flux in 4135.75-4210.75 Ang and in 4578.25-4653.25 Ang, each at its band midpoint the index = -0.04 mag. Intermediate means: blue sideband 8.87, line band 12.2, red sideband 13.7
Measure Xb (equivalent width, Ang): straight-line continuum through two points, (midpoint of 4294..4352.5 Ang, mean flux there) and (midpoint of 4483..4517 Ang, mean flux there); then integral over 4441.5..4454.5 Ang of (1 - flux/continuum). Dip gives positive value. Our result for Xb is -0.9 Ang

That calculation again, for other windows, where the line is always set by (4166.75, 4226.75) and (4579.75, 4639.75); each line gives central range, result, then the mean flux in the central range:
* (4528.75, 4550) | 1.7 Ang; 11.9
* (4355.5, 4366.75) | -1.5 Ang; 12.4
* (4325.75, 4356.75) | -0.4 Ang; 10.8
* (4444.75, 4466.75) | -0.3 Ang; 12.2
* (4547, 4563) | 0.2 Ang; 13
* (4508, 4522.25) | -1.0 Ang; 13.6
